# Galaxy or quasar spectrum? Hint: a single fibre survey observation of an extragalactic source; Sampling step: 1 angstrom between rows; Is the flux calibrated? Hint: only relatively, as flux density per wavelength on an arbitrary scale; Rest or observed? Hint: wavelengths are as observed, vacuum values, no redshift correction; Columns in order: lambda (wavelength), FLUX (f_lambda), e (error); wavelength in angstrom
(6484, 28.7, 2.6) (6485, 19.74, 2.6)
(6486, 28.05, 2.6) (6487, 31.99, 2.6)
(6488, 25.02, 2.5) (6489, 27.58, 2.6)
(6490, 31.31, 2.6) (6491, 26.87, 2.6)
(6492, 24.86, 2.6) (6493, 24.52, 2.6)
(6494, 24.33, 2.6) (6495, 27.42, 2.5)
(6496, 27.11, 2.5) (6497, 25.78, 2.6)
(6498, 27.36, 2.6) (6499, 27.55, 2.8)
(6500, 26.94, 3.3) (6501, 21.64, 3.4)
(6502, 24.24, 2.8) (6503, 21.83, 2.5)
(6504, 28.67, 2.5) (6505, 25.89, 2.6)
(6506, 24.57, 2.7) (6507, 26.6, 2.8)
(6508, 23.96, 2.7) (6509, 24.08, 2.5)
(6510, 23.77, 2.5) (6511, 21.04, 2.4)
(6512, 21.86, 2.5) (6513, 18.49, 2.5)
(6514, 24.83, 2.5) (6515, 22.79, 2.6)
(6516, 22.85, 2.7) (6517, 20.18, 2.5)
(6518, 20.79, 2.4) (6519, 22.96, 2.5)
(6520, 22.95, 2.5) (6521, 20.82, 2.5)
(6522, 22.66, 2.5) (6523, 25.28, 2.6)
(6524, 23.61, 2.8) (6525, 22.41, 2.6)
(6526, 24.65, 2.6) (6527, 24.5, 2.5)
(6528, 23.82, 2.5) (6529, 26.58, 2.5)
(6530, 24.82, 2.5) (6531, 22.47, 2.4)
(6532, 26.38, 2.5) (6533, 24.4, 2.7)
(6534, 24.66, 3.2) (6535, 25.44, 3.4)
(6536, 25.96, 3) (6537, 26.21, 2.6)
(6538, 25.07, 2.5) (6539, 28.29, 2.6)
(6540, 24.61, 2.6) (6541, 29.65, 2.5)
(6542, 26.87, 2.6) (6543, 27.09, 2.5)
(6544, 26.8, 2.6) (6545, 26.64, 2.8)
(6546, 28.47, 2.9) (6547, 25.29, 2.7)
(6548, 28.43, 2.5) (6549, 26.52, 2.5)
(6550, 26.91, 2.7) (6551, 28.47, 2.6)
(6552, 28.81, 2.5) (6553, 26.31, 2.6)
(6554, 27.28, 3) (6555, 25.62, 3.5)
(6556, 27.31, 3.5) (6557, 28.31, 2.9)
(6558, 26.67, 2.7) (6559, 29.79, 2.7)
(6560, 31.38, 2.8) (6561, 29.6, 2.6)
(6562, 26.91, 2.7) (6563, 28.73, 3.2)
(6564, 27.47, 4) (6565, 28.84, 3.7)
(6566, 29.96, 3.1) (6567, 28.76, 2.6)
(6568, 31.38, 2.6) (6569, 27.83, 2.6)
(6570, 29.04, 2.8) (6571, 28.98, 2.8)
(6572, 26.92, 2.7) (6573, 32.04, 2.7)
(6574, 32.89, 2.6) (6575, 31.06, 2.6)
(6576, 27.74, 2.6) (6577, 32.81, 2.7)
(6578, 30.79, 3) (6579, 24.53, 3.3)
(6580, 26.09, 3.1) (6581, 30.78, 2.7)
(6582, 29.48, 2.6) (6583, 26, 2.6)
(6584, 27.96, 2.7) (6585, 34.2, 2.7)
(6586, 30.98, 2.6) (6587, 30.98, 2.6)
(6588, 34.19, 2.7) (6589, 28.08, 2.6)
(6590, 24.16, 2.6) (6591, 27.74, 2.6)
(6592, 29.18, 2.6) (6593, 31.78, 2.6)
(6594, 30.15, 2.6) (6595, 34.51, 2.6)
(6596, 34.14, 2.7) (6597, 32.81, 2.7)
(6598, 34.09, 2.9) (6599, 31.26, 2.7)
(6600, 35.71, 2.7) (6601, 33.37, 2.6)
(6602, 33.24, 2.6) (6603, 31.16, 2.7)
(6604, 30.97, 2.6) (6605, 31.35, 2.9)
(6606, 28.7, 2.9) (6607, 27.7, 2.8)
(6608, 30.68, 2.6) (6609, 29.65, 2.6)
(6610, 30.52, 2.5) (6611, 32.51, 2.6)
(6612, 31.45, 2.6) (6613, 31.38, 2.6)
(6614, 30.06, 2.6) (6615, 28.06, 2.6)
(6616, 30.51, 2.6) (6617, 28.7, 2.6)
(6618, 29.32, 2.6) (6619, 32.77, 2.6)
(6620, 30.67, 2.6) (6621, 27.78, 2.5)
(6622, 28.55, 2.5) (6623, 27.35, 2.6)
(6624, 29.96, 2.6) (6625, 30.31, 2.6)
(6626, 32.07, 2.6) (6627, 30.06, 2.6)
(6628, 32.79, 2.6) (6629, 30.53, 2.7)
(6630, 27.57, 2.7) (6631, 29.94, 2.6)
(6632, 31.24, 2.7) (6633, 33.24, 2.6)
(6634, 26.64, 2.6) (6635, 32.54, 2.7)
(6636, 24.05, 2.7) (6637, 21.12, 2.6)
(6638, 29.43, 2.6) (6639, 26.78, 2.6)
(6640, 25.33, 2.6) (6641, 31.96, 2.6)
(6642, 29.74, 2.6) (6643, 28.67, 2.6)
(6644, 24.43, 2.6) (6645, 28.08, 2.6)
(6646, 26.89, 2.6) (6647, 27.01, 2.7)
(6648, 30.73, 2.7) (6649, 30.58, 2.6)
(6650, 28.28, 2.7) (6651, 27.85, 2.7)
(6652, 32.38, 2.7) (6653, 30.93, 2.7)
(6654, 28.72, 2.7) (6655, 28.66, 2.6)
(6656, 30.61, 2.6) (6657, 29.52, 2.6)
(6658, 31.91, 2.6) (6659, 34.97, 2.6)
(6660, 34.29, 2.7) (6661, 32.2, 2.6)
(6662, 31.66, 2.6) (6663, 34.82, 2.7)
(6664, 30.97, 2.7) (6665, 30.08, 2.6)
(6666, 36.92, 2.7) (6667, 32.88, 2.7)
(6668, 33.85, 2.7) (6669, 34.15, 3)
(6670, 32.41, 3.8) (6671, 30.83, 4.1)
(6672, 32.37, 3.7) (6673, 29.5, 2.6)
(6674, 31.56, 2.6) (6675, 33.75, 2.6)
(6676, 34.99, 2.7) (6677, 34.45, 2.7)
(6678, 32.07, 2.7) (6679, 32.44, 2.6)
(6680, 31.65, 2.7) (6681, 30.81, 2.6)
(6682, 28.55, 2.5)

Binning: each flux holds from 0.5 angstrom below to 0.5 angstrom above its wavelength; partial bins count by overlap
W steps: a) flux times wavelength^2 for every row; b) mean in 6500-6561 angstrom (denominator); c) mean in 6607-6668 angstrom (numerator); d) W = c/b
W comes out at 1.23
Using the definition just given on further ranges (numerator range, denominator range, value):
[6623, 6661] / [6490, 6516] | 1.24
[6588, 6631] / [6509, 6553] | 1.26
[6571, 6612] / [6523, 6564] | 1.17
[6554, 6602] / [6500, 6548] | 1.24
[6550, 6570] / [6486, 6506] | 1.10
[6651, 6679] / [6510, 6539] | 1.42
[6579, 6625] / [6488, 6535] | 1.28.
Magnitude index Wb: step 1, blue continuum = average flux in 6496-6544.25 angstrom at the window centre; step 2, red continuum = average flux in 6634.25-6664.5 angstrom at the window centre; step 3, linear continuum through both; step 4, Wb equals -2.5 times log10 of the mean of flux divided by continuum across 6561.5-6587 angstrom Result -0.11 mag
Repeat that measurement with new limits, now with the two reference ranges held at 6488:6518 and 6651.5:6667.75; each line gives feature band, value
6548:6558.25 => -0.01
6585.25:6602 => -0.09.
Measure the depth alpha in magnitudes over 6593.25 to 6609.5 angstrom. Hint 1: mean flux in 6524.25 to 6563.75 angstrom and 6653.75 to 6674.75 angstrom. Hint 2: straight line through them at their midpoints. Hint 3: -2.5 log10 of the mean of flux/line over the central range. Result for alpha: -0.093 mag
